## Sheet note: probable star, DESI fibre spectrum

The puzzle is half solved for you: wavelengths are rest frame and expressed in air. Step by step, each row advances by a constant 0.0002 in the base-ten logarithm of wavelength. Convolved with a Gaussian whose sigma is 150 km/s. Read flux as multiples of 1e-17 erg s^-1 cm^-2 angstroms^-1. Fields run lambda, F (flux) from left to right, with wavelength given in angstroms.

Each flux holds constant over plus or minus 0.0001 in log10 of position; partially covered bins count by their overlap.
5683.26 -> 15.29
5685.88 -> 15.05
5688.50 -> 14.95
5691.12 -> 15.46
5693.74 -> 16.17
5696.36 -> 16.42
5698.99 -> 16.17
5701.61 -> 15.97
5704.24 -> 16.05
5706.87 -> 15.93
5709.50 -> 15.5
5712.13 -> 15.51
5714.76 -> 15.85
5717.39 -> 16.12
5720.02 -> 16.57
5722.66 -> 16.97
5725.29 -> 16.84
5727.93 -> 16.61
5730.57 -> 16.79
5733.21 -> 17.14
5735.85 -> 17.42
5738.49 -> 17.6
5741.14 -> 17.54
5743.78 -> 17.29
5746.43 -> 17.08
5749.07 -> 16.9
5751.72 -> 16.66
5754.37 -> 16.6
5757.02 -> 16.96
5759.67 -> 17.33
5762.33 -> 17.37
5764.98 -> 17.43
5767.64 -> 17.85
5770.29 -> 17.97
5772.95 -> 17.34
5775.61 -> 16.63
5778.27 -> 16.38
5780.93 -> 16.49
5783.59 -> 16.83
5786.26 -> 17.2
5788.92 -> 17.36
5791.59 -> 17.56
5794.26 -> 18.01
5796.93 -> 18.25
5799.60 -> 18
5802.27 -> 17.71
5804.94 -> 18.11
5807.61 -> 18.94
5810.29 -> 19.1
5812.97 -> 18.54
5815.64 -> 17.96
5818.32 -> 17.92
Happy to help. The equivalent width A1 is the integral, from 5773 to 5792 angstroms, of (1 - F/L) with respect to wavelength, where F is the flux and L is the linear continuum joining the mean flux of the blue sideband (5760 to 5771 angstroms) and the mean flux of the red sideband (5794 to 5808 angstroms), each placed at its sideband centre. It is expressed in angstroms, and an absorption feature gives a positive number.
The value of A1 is 1.00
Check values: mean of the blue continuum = 17.6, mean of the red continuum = 18.1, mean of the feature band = 16.9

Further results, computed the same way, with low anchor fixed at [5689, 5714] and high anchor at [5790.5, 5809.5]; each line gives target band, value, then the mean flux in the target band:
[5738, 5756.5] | -0.2 angstroms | 17.1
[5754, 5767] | 0.0 angstroms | 17.2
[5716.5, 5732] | -0.3 angstroms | 16.7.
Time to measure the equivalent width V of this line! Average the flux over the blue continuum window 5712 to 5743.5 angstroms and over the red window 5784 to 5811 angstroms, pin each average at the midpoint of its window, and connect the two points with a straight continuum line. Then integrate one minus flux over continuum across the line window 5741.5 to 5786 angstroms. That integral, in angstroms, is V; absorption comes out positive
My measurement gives 0.8 angstroms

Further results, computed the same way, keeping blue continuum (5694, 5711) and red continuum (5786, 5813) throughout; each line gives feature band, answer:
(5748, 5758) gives 0.2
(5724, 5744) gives -0.6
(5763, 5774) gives -0.1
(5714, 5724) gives 0.0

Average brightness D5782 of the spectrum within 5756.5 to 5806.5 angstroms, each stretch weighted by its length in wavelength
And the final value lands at 17.4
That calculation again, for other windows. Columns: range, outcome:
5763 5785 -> 17.1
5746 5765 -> 17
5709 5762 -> 16.8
